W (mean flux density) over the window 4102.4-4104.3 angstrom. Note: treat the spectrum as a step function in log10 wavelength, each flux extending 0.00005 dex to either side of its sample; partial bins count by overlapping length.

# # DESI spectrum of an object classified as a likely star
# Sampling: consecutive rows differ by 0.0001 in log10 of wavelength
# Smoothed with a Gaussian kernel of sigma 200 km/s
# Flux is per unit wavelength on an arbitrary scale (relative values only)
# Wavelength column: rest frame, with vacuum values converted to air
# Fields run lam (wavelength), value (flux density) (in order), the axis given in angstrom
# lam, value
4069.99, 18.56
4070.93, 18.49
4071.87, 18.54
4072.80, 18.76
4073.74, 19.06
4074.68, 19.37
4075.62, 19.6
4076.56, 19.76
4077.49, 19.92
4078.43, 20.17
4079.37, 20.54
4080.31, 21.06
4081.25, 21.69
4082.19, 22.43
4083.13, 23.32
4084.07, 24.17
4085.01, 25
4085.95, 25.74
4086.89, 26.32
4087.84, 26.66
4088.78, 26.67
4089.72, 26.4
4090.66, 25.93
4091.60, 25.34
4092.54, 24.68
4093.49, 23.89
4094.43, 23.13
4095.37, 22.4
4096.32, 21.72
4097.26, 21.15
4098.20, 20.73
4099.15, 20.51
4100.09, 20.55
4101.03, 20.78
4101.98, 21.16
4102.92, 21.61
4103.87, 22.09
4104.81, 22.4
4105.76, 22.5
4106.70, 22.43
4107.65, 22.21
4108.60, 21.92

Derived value 21.8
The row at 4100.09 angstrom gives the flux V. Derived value 20.55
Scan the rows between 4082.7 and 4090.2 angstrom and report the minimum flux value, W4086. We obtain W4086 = 23.32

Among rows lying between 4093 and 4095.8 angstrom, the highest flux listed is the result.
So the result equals 23.89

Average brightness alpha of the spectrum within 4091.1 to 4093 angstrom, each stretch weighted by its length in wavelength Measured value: 25.1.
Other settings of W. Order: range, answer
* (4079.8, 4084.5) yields 22.5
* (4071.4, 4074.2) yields 18.8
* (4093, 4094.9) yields 23.5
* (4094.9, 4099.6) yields 21.3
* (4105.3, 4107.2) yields 22.5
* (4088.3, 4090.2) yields 26.6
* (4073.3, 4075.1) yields 19.2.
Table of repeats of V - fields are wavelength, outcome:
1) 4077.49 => 19.92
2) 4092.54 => 24.68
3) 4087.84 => 26.66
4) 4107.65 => 22.21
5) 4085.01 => 25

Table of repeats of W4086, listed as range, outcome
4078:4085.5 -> 20.17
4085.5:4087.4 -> 25.74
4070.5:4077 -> 18.49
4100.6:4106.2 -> 20.78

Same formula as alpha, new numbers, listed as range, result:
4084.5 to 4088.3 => 25.9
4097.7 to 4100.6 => 20.6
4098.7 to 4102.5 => 20.8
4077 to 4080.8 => 20.5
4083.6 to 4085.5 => 24.6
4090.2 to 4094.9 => 24.6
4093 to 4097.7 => 22.4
